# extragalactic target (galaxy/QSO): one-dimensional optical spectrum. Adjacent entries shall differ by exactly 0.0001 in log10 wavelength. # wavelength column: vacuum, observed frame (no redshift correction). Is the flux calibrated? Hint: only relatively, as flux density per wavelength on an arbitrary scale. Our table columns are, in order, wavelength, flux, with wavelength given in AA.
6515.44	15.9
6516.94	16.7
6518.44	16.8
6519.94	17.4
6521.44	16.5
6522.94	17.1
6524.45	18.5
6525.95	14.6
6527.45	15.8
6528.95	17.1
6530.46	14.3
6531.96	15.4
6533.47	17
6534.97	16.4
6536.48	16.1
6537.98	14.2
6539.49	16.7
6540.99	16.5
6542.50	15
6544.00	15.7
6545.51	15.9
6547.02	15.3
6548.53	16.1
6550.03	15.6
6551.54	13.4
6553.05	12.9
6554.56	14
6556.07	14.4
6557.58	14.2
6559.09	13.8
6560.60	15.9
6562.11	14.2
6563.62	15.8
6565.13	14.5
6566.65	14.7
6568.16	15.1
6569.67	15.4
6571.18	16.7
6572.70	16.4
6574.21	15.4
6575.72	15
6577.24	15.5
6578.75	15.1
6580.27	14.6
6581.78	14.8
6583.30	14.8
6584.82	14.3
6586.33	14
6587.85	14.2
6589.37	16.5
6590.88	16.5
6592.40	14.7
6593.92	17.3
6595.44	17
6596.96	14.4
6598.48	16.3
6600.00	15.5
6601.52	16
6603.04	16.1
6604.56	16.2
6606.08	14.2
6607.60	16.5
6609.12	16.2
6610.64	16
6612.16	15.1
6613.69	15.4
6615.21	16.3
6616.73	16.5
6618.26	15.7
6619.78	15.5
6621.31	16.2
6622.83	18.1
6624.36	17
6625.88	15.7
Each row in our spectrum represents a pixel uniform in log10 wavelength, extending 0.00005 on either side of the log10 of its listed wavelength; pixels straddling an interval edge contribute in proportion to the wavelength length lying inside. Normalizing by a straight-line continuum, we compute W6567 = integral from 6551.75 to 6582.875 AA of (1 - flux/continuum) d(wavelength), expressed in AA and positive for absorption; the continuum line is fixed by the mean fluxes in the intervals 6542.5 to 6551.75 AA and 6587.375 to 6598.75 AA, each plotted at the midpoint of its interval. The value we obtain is 1.5 AA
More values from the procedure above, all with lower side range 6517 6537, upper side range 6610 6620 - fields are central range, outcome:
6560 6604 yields 1.7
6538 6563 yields 2.0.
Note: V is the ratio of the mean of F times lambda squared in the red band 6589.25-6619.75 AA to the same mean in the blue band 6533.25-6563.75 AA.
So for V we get 1.1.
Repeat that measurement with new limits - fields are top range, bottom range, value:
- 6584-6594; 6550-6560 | 1.10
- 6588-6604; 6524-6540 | 1.02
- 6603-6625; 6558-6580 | 1.07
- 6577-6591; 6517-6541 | 0.93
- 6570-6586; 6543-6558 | 1.04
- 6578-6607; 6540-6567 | 1.05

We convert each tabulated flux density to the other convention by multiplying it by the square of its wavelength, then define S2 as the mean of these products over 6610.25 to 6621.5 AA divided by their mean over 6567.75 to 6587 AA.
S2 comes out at 1.1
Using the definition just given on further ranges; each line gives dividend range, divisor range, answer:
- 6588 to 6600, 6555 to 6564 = 1.10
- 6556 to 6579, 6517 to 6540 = 0.94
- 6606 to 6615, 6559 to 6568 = 1.07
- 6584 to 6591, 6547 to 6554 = 1.04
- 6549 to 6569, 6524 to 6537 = 0.91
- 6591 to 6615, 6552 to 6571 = 1.10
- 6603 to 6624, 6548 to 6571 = 1.11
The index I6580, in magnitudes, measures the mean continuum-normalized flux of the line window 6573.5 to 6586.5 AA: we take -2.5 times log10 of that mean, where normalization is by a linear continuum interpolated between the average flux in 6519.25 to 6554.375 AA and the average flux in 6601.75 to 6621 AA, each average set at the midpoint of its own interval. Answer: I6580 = 0.07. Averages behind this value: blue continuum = 15.8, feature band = 14.9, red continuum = 15.8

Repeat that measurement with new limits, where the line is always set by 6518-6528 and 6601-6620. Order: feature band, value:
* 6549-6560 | 0.16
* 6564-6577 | 0.06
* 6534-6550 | 0.05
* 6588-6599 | 0.00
